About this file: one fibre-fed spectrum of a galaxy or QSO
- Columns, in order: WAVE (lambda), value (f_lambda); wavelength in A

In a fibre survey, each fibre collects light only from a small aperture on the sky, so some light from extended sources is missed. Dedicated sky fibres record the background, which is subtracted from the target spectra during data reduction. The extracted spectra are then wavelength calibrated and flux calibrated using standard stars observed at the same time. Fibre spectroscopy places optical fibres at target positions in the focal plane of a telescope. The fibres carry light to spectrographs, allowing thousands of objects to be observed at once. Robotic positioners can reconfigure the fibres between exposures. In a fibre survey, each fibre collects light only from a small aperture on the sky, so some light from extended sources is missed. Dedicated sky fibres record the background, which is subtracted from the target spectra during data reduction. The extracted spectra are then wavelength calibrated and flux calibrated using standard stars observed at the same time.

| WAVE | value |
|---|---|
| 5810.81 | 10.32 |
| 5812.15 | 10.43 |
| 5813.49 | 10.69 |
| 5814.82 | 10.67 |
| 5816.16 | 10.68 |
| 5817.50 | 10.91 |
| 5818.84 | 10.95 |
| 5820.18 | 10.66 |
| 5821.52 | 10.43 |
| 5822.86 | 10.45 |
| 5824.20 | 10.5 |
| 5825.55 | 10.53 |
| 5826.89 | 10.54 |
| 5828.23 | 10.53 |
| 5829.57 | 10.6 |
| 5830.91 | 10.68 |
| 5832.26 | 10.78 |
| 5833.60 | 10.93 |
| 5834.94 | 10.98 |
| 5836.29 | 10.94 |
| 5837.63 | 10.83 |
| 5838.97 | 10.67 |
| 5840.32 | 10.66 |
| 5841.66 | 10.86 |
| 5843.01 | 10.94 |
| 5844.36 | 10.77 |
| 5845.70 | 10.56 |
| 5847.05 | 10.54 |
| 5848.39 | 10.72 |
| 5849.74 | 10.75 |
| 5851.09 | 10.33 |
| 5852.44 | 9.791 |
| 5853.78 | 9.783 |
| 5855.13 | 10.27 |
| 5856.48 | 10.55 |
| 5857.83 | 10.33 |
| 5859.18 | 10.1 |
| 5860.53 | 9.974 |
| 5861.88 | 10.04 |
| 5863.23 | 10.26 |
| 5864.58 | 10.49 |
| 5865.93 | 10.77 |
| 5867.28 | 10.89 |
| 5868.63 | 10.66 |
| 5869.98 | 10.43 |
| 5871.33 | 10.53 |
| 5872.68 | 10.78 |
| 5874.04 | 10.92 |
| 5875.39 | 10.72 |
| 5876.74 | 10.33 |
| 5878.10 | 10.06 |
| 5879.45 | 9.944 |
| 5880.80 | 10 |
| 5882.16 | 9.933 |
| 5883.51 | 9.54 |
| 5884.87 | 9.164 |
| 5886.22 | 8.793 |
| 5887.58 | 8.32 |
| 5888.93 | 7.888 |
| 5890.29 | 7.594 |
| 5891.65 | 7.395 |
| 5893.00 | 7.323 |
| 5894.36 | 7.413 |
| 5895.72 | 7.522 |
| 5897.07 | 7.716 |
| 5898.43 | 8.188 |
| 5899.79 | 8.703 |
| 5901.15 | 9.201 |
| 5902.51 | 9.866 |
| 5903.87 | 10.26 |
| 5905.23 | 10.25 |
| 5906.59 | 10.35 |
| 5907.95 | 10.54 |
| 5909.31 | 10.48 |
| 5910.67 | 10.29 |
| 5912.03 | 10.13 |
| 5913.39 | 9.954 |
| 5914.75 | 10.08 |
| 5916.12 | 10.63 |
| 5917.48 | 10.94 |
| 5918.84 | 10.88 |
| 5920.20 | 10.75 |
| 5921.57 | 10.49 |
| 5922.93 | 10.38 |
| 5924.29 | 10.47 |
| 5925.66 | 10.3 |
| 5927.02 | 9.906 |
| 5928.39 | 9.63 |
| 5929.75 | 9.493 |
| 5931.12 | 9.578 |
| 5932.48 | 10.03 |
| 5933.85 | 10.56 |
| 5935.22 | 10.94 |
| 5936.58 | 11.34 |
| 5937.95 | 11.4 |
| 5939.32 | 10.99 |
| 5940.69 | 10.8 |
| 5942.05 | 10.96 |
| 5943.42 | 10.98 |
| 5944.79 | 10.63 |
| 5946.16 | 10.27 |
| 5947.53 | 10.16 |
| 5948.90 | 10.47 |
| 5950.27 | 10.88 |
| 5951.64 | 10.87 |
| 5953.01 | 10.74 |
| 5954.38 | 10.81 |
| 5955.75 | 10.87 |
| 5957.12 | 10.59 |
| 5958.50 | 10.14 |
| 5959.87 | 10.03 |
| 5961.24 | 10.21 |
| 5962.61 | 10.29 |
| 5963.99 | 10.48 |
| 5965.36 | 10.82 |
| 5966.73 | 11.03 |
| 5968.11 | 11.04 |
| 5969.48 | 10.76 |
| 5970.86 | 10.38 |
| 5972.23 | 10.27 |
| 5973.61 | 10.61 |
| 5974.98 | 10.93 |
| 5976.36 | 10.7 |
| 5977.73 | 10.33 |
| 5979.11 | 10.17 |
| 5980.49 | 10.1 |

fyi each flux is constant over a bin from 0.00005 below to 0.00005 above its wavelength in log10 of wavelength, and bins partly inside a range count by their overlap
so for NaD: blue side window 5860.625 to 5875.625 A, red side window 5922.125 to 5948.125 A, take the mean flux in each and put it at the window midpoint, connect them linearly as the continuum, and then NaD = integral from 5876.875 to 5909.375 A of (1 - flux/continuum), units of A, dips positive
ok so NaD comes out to 4.7 A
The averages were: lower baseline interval 10.6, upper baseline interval 10.5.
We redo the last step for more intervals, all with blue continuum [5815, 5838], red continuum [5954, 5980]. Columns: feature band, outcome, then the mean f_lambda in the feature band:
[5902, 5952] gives 0.61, 10.5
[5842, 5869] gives 0.60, 10.4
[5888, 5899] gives 3.09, 7.64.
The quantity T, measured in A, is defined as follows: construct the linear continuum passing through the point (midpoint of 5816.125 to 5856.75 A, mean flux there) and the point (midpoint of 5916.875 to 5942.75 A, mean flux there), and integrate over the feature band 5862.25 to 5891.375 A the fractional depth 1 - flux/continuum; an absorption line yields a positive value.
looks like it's 1.94 A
